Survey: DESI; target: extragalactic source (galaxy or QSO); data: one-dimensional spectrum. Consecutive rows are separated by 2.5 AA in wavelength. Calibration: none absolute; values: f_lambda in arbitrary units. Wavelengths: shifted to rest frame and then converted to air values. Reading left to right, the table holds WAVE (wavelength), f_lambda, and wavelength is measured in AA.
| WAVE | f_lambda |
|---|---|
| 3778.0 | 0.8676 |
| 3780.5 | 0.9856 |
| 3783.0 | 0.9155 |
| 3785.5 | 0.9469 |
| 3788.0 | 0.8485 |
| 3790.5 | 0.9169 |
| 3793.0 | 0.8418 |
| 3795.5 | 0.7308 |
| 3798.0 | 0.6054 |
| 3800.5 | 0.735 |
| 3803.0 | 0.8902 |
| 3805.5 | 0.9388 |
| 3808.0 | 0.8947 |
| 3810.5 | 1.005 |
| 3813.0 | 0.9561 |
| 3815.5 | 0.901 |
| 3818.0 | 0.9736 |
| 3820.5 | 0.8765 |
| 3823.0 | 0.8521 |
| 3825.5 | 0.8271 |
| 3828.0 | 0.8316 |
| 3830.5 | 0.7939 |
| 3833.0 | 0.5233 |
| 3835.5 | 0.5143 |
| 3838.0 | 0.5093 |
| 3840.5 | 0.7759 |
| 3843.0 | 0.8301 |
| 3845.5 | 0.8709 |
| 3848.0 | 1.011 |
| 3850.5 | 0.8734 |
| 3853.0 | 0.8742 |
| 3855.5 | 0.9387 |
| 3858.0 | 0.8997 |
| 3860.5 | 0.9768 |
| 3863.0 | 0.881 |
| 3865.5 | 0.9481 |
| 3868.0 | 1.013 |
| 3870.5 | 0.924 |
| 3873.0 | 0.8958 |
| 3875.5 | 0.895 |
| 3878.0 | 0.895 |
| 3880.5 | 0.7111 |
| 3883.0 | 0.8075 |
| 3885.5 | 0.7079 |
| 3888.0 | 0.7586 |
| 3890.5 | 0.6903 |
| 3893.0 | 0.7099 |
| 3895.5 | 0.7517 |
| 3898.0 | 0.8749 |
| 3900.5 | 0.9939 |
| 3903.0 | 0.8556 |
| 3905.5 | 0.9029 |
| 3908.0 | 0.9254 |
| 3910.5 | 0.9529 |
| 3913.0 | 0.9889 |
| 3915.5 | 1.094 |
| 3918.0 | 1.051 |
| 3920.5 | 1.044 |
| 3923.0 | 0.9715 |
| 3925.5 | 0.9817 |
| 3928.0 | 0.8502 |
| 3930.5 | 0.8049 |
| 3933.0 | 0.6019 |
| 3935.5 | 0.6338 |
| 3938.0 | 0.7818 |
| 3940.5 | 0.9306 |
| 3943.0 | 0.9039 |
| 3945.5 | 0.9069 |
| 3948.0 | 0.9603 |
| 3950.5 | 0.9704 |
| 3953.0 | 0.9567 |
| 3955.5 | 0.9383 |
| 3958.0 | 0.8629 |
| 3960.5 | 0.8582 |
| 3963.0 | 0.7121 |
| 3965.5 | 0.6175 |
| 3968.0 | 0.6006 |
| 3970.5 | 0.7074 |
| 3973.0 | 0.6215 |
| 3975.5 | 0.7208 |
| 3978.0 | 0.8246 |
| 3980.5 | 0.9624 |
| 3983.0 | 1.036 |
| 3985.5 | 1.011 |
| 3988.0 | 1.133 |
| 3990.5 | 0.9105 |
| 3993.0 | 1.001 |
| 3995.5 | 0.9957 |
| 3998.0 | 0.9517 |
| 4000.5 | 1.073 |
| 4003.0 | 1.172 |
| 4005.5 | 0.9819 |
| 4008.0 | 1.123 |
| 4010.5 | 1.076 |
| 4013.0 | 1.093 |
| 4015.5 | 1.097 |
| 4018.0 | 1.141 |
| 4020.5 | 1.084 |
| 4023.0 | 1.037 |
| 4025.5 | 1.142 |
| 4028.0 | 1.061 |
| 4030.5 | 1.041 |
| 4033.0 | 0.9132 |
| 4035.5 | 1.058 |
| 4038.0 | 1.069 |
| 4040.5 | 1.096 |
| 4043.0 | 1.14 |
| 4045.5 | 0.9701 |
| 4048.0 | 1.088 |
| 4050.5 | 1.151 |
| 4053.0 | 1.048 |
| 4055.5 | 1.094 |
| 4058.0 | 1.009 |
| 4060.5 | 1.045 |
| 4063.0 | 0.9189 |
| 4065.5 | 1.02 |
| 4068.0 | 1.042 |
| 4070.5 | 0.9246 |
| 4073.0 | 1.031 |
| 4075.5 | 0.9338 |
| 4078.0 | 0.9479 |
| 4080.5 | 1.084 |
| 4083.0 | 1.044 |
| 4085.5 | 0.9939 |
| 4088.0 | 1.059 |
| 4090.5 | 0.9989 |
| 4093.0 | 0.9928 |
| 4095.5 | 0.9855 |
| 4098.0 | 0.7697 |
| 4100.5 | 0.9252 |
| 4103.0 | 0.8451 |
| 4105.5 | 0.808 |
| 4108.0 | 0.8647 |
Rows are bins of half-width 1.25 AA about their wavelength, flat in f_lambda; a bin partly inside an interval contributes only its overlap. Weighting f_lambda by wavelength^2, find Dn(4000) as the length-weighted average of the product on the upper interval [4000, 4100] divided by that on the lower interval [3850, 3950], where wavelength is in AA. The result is 1.27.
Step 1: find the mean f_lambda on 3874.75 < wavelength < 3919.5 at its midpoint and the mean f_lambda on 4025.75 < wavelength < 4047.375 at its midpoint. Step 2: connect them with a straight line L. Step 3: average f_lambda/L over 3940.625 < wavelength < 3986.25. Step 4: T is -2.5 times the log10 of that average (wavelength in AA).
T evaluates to 0.13 mag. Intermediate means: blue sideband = 0.865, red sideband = 1.05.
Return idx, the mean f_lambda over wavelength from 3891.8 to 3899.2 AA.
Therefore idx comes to 0.779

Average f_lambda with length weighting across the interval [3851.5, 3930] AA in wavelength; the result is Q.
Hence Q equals 0.895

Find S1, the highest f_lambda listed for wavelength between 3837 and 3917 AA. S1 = 1.094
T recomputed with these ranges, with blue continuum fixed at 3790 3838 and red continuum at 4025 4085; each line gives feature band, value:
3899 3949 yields 0.01 mag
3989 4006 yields -0.04 mag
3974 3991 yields 0.03 mag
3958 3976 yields 0.33 mag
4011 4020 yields -0.11 mag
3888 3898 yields 0.19 mag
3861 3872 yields -0.10 mag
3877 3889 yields 0.13 mag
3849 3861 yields -0.07 mag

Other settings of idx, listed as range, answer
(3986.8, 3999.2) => 0.998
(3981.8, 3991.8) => 1.02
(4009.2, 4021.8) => 1.1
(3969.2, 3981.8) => 0.768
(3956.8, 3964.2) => 0.811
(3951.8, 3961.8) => 0.903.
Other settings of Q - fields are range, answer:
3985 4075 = 1.05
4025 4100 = 1.02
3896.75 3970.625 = 0.877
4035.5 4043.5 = 1.09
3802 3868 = 0.855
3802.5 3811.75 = 0.936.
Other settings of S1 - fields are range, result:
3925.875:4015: 1.172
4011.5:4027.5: 1.142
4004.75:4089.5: 1.151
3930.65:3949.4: 0.9603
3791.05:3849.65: 1.011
